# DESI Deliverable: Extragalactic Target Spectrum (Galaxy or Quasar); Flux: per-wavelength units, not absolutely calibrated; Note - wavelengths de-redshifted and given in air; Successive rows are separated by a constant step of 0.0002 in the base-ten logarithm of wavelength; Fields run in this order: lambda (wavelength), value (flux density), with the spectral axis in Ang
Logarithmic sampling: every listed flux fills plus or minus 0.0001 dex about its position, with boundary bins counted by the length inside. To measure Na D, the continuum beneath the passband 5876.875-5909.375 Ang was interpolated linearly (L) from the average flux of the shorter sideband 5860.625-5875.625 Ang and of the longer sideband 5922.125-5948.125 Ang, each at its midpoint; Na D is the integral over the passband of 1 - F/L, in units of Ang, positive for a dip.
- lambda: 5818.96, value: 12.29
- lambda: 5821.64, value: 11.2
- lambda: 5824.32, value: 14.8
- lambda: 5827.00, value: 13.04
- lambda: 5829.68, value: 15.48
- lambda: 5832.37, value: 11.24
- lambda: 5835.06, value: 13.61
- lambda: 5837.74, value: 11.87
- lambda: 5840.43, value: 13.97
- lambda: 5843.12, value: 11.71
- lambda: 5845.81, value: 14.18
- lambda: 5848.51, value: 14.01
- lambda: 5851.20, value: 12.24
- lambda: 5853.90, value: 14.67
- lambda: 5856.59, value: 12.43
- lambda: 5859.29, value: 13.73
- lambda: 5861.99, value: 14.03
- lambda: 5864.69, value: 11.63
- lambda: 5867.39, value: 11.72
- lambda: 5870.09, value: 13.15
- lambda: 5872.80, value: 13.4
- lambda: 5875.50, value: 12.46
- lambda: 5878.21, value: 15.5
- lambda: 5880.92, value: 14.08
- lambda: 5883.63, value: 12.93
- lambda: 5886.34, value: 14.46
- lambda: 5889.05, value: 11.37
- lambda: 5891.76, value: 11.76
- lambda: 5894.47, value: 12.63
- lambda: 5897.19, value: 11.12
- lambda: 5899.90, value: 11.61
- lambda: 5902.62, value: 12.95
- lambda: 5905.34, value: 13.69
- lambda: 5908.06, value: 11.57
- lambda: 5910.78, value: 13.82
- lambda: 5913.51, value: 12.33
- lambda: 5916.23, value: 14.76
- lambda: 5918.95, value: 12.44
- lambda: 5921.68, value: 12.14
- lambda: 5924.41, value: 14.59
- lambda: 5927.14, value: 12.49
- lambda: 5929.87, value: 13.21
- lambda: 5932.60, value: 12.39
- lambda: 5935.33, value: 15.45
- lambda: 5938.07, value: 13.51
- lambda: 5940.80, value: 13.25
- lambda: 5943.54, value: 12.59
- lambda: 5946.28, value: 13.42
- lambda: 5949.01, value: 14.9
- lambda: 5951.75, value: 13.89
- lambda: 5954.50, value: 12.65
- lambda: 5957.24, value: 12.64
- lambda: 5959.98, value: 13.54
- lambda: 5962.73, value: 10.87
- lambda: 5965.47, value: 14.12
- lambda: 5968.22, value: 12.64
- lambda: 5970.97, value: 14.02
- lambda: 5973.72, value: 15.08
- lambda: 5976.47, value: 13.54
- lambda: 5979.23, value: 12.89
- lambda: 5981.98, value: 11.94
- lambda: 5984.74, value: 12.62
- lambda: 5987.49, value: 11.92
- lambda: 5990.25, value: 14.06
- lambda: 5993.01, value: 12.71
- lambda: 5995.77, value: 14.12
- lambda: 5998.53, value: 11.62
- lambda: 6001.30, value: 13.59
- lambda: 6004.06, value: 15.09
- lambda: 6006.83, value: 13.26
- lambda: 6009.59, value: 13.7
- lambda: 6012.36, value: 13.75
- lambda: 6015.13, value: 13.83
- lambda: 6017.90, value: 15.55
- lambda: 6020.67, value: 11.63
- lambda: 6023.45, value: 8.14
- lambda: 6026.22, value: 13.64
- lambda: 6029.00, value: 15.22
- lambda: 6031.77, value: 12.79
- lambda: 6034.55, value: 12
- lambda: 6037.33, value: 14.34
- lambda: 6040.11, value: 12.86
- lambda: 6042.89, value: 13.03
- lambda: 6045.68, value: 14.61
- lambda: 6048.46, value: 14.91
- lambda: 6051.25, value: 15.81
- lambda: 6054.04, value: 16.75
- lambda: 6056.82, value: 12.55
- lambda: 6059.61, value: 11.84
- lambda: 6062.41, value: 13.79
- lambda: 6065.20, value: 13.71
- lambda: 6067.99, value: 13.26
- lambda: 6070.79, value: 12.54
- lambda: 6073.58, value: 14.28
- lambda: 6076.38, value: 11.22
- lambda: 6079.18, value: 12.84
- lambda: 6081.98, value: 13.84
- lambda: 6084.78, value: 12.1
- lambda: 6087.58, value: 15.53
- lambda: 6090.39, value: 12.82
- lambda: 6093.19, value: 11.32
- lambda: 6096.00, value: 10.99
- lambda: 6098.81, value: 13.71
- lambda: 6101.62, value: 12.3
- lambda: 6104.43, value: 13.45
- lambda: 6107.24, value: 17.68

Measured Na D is 0.5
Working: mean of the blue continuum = 12.8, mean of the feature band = 12.8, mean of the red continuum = 13.4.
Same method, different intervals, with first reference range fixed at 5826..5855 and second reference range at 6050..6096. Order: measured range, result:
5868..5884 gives -0.3 Ang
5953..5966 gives 0.6 Ang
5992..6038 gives 0.3 Ang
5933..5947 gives -0.3 Ang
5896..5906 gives 0.8 Ang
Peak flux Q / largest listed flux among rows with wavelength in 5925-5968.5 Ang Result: 15.45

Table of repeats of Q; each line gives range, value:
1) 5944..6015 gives 15.09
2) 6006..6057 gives 16.75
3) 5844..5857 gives 14.67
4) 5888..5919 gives 14.76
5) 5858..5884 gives 15.5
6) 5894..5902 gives 12.63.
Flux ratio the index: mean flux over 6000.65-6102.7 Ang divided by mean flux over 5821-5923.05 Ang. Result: 1.0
